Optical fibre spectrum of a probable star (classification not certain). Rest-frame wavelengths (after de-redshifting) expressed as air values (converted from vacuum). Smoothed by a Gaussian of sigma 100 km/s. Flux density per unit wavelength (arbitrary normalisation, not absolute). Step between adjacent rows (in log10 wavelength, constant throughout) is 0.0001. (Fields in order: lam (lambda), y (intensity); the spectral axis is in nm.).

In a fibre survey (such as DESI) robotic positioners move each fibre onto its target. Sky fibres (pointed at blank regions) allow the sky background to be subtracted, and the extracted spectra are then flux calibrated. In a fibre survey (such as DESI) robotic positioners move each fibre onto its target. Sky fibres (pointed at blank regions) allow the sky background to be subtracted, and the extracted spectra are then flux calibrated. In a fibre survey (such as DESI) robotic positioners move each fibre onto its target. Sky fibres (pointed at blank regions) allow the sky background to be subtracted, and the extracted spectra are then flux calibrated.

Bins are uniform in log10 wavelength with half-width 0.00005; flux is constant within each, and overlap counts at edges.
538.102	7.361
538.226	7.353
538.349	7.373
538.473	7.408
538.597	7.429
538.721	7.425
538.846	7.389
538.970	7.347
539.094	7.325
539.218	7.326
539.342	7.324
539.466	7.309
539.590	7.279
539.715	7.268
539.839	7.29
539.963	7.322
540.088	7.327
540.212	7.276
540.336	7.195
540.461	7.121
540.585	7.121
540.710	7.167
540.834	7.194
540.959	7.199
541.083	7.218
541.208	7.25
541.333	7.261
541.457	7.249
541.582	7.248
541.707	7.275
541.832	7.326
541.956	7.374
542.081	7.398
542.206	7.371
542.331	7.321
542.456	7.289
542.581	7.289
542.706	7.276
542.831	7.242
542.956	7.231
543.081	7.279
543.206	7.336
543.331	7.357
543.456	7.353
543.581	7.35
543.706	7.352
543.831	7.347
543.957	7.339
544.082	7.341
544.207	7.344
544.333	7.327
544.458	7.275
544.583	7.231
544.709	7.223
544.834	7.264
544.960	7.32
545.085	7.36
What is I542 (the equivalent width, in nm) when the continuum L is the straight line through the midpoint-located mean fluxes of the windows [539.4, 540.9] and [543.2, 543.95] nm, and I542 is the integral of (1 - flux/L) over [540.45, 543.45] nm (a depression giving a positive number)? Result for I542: 0.011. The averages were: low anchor 7.24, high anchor 7.35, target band 7.27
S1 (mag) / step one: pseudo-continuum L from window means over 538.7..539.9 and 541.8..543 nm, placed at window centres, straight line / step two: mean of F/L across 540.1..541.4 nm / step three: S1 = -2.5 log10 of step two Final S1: 0.02 mag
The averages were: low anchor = 7.32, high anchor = 7.31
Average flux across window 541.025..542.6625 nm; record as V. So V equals 7.29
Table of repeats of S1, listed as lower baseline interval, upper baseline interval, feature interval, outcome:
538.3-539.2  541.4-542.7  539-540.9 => 0.01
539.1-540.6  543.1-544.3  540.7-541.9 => 0.01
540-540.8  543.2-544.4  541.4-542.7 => -0.01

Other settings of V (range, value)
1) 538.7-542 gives 7.27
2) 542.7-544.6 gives 7.32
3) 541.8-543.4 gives 7.32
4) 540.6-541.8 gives 7.22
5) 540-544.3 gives 7.28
